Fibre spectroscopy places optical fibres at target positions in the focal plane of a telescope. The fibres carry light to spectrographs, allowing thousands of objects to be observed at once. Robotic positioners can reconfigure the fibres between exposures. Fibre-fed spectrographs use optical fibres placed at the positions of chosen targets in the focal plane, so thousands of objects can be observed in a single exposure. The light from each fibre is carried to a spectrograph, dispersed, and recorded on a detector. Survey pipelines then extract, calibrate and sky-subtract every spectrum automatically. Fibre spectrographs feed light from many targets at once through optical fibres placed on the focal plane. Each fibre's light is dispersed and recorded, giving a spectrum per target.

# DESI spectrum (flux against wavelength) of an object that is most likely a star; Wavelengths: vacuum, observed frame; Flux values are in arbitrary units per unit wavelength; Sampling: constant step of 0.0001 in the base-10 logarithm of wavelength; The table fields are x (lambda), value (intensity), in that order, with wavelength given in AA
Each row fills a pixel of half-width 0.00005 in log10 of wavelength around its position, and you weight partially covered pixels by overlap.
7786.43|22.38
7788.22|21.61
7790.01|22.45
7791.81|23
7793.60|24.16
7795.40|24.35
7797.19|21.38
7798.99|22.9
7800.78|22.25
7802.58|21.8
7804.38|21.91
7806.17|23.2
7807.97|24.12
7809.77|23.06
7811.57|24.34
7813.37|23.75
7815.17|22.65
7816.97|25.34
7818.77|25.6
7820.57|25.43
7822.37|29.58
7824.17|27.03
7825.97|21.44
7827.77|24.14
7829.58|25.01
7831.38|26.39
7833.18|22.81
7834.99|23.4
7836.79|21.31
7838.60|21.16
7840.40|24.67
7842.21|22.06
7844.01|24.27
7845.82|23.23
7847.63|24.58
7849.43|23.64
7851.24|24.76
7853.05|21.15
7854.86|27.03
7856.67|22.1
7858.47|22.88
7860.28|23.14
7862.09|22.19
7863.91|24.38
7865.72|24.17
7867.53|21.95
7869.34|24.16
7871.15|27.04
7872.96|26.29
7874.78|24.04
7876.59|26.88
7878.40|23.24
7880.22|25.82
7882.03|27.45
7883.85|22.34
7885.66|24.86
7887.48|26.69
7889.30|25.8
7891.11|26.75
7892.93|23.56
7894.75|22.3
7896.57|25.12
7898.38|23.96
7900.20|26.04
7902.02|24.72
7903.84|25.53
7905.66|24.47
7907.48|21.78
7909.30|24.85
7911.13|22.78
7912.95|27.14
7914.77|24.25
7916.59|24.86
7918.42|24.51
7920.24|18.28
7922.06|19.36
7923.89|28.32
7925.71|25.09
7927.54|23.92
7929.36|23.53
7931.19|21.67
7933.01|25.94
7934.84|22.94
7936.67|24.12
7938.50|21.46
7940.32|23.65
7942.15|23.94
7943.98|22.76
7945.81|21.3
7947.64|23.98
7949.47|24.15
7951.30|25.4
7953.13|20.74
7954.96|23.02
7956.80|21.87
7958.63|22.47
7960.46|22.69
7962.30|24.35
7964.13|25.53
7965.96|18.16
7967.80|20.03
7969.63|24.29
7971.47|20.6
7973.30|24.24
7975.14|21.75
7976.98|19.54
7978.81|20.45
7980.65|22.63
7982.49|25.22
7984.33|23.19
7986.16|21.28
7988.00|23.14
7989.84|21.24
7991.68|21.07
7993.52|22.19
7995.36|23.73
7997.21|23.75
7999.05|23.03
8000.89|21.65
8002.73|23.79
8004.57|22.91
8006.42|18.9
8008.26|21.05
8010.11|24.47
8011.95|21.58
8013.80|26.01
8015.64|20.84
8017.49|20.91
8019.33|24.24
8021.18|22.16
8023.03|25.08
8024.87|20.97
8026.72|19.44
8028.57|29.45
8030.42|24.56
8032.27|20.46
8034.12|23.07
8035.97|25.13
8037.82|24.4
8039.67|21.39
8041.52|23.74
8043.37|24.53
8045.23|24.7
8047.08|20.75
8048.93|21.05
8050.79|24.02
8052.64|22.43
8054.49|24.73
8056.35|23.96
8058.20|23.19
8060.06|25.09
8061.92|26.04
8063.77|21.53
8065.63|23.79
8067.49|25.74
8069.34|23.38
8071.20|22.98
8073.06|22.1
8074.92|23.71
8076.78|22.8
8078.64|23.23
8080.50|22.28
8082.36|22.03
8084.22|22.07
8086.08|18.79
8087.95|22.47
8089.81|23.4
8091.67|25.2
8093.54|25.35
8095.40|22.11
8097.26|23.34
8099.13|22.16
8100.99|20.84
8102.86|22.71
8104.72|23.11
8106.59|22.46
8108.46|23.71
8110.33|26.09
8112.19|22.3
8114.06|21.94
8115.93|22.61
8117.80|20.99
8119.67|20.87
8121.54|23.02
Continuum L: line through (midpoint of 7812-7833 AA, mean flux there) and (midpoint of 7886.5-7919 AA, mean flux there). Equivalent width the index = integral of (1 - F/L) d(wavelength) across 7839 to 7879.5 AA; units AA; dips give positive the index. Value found 1.50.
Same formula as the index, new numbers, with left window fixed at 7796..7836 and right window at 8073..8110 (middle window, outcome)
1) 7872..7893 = -1.5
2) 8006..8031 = 0.2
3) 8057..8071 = -0.7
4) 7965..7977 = 1.0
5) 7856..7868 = 0.4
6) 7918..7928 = 0.1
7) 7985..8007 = 0.8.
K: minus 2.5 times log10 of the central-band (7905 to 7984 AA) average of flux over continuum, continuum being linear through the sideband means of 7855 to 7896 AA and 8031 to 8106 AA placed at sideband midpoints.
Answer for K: 0.04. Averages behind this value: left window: 24.5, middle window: 23.1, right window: 23.1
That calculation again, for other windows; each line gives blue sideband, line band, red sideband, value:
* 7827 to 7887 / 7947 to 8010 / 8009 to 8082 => 0.054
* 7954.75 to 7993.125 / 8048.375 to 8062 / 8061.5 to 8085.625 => -0.039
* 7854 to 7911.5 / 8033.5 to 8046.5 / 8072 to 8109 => -0.030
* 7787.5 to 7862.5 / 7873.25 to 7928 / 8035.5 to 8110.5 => -0.046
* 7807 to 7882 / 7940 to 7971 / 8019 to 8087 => 0.041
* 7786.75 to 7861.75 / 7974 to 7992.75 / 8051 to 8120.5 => 0.061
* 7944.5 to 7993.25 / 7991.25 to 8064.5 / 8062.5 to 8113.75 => -0.019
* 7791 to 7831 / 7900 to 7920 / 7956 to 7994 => -0.067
